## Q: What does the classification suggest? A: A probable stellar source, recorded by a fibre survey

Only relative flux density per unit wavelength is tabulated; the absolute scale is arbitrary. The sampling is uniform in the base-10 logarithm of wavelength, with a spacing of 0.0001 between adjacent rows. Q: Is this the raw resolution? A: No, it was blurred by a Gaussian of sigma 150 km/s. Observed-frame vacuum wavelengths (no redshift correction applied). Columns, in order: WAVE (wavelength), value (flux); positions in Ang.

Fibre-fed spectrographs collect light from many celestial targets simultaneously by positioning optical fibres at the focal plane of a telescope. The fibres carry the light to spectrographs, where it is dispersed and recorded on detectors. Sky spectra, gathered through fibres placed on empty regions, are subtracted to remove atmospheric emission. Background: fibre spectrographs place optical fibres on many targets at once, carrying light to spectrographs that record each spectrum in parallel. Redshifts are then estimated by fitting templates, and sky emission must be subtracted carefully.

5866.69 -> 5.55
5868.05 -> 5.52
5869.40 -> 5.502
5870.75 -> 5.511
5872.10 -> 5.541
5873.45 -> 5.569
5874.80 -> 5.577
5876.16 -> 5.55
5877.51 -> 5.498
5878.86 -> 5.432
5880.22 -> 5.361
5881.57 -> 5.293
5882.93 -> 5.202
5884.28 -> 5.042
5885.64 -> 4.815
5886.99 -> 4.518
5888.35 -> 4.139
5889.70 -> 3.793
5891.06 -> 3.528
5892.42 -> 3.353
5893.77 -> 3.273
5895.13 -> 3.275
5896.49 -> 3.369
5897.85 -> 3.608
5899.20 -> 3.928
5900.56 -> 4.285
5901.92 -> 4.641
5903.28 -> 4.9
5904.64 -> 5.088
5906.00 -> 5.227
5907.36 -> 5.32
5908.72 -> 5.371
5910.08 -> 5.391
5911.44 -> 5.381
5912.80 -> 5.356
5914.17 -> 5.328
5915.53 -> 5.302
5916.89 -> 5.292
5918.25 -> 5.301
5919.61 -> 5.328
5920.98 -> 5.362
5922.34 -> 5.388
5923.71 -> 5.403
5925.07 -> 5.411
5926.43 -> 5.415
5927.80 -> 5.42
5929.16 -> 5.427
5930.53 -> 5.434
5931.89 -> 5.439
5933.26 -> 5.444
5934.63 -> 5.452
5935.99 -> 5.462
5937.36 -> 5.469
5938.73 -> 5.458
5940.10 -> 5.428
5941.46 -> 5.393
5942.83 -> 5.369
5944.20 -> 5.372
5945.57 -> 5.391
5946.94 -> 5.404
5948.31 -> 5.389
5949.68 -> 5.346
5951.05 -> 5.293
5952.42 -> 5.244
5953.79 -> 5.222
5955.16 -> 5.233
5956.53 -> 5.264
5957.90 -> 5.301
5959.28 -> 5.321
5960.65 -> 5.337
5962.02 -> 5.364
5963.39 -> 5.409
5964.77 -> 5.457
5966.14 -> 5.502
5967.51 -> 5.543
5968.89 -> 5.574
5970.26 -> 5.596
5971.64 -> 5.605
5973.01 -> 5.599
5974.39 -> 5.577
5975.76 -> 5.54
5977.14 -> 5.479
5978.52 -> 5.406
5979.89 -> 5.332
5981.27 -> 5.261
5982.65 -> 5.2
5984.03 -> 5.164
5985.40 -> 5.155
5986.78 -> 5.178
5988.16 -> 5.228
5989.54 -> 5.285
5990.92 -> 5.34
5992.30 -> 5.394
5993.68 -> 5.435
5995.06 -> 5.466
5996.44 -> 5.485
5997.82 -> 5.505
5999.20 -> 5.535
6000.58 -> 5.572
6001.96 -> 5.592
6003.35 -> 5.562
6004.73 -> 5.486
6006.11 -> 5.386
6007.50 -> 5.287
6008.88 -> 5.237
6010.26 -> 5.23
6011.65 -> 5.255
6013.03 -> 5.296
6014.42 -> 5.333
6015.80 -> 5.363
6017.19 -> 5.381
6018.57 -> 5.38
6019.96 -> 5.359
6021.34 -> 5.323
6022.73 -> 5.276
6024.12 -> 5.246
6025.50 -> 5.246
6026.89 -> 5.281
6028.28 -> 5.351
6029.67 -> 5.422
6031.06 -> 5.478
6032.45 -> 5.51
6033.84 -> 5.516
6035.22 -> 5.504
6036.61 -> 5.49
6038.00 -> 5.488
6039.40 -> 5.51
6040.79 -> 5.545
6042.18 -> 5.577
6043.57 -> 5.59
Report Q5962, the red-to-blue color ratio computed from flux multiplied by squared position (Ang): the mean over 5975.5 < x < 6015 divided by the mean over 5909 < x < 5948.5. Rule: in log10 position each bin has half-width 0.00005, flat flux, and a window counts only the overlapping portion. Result 1.0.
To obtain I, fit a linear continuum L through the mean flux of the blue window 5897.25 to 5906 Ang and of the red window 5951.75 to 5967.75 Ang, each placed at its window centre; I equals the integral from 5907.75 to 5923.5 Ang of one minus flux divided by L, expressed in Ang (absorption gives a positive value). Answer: -2.21 Ang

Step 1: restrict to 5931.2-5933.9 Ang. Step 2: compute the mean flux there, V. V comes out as 5.44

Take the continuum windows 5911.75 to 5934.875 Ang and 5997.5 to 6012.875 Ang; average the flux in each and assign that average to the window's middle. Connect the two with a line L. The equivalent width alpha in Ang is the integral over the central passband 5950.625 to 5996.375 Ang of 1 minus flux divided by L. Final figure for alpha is 0.2 Ang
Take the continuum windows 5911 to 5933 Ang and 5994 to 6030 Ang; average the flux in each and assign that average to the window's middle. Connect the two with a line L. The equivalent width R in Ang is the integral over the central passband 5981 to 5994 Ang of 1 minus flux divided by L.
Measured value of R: 0.3 Ang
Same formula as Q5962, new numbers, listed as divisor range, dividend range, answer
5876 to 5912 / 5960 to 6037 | 1.22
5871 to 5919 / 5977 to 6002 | 1.15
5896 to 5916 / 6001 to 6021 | 1.15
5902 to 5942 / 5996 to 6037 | 1.04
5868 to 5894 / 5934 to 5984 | 1.13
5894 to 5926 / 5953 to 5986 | 1.12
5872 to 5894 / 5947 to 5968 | 1.14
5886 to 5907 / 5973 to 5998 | 1.35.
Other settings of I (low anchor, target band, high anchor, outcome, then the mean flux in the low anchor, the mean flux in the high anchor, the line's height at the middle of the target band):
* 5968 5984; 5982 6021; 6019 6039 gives 0.46 Ang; 5.46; 5.39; 5.42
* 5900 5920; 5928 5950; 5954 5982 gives -0.49 Ang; 5.17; 5.43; 5.3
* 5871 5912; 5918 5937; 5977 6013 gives -1.81 Ang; 4.72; 5.36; 4.94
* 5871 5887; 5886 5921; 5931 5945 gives 5.07 Ang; 5.32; 5.43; 5.37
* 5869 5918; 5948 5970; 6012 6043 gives -1.12 Ang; 4.82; 5.4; 5.11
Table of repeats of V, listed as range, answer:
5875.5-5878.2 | 5.54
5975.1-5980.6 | 5.43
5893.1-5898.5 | 3.38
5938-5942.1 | 5.43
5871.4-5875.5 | 5.56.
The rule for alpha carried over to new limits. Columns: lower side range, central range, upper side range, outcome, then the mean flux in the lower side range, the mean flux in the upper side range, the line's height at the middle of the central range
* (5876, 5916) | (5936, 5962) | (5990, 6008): -1.4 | 4.67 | 5.46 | 5.08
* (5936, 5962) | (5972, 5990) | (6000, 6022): 0.1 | 5.35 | 5.38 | 5.36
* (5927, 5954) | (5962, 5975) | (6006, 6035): -0.4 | 5.39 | 5.34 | 5.38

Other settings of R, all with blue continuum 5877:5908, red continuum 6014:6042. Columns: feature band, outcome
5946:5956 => -0.9 Ang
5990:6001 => -0.6 Ang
